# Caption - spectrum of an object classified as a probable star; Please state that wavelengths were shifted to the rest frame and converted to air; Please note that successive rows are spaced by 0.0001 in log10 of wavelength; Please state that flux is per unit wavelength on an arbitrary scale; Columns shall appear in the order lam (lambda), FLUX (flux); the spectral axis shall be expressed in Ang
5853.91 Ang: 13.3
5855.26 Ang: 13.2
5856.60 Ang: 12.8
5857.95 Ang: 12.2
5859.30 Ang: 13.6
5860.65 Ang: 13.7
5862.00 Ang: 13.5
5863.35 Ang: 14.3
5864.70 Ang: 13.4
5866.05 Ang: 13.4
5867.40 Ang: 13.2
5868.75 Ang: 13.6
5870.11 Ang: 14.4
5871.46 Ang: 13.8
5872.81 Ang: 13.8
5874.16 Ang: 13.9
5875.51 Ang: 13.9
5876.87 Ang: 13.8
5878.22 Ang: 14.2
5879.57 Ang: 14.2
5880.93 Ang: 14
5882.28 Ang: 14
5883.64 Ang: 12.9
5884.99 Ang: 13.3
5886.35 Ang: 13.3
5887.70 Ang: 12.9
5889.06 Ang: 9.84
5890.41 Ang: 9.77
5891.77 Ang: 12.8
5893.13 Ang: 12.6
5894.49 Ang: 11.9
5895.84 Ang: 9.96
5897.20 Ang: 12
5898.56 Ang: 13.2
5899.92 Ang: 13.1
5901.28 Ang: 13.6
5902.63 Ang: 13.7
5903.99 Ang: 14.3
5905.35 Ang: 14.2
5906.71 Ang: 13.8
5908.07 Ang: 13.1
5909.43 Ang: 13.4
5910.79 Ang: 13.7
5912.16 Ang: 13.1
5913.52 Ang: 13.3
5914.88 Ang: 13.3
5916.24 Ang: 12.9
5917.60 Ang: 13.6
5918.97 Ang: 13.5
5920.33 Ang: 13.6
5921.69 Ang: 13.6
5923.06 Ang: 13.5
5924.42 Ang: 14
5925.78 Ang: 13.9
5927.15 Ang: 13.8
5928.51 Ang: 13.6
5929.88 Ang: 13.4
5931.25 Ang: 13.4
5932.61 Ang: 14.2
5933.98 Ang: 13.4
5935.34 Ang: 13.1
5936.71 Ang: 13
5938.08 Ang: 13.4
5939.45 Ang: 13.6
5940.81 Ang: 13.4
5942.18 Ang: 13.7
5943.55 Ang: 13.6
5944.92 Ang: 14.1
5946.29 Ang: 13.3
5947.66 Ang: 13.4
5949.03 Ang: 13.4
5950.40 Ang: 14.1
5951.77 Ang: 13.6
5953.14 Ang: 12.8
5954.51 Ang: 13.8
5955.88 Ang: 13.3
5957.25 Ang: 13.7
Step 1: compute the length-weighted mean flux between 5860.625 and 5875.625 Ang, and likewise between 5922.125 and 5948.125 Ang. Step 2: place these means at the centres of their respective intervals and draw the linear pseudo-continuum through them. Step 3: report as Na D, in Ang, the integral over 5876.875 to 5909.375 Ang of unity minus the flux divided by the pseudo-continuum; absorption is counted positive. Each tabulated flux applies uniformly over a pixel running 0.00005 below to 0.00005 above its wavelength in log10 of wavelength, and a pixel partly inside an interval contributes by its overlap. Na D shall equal 1.8 Ang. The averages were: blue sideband 13.7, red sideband 13.6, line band 12.9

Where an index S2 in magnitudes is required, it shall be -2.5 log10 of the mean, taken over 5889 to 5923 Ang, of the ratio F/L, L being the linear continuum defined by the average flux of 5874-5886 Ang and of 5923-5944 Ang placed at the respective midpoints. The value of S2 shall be 0.060 mag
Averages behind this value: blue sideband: 13.8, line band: 12.9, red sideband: 13.6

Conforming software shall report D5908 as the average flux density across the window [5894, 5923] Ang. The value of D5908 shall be 13.2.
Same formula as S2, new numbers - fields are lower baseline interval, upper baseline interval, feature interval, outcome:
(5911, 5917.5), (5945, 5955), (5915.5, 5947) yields -0.01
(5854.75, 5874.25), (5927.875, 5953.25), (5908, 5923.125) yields 0.01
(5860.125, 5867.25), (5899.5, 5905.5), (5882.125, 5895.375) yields 0.13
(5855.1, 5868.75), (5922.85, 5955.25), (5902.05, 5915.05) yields -0.01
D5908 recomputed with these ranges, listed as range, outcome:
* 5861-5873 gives 13.7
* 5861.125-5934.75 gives 13.3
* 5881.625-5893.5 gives 12.4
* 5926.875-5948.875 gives 13.5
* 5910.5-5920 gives 13.3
